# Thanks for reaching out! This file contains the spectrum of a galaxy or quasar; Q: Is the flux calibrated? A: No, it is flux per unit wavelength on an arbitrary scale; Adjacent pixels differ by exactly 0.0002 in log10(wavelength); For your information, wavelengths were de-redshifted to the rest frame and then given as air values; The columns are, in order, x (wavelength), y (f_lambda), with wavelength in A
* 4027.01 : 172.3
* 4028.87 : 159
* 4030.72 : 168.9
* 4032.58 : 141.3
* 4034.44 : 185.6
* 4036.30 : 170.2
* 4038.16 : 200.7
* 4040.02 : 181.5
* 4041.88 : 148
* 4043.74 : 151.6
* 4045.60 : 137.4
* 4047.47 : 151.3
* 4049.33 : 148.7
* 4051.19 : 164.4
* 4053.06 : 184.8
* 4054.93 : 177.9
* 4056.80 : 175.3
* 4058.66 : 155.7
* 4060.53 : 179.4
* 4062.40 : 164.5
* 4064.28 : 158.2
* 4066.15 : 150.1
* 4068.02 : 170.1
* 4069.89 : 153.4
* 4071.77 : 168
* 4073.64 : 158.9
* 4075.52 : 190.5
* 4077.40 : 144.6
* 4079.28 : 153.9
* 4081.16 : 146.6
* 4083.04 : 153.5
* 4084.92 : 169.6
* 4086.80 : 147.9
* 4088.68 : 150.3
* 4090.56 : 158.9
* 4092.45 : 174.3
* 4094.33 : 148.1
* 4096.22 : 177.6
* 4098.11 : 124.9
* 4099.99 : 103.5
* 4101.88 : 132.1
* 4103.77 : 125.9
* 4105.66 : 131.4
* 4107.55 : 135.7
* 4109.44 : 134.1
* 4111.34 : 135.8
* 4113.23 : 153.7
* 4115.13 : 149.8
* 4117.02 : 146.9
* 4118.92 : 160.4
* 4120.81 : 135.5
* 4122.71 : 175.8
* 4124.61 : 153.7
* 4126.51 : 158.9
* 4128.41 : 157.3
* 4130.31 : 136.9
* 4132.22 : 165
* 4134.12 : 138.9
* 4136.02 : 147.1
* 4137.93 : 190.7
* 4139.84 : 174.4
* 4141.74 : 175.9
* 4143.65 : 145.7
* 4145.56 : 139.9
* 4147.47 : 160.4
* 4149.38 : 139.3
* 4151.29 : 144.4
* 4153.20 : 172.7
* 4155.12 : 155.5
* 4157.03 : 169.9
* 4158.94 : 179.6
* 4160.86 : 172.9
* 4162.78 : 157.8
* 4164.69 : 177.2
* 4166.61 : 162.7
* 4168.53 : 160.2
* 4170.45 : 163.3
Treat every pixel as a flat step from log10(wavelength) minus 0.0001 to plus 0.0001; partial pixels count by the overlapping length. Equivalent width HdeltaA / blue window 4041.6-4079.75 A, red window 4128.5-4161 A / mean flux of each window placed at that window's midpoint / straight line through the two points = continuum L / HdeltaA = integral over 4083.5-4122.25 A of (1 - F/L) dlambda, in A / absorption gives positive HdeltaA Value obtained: 3.62 A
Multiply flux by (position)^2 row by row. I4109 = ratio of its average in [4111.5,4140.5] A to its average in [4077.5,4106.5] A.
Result 1.1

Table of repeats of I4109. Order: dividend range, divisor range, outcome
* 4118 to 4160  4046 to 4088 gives 1.01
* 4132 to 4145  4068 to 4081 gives 1.04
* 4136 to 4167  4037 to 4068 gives 1.04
